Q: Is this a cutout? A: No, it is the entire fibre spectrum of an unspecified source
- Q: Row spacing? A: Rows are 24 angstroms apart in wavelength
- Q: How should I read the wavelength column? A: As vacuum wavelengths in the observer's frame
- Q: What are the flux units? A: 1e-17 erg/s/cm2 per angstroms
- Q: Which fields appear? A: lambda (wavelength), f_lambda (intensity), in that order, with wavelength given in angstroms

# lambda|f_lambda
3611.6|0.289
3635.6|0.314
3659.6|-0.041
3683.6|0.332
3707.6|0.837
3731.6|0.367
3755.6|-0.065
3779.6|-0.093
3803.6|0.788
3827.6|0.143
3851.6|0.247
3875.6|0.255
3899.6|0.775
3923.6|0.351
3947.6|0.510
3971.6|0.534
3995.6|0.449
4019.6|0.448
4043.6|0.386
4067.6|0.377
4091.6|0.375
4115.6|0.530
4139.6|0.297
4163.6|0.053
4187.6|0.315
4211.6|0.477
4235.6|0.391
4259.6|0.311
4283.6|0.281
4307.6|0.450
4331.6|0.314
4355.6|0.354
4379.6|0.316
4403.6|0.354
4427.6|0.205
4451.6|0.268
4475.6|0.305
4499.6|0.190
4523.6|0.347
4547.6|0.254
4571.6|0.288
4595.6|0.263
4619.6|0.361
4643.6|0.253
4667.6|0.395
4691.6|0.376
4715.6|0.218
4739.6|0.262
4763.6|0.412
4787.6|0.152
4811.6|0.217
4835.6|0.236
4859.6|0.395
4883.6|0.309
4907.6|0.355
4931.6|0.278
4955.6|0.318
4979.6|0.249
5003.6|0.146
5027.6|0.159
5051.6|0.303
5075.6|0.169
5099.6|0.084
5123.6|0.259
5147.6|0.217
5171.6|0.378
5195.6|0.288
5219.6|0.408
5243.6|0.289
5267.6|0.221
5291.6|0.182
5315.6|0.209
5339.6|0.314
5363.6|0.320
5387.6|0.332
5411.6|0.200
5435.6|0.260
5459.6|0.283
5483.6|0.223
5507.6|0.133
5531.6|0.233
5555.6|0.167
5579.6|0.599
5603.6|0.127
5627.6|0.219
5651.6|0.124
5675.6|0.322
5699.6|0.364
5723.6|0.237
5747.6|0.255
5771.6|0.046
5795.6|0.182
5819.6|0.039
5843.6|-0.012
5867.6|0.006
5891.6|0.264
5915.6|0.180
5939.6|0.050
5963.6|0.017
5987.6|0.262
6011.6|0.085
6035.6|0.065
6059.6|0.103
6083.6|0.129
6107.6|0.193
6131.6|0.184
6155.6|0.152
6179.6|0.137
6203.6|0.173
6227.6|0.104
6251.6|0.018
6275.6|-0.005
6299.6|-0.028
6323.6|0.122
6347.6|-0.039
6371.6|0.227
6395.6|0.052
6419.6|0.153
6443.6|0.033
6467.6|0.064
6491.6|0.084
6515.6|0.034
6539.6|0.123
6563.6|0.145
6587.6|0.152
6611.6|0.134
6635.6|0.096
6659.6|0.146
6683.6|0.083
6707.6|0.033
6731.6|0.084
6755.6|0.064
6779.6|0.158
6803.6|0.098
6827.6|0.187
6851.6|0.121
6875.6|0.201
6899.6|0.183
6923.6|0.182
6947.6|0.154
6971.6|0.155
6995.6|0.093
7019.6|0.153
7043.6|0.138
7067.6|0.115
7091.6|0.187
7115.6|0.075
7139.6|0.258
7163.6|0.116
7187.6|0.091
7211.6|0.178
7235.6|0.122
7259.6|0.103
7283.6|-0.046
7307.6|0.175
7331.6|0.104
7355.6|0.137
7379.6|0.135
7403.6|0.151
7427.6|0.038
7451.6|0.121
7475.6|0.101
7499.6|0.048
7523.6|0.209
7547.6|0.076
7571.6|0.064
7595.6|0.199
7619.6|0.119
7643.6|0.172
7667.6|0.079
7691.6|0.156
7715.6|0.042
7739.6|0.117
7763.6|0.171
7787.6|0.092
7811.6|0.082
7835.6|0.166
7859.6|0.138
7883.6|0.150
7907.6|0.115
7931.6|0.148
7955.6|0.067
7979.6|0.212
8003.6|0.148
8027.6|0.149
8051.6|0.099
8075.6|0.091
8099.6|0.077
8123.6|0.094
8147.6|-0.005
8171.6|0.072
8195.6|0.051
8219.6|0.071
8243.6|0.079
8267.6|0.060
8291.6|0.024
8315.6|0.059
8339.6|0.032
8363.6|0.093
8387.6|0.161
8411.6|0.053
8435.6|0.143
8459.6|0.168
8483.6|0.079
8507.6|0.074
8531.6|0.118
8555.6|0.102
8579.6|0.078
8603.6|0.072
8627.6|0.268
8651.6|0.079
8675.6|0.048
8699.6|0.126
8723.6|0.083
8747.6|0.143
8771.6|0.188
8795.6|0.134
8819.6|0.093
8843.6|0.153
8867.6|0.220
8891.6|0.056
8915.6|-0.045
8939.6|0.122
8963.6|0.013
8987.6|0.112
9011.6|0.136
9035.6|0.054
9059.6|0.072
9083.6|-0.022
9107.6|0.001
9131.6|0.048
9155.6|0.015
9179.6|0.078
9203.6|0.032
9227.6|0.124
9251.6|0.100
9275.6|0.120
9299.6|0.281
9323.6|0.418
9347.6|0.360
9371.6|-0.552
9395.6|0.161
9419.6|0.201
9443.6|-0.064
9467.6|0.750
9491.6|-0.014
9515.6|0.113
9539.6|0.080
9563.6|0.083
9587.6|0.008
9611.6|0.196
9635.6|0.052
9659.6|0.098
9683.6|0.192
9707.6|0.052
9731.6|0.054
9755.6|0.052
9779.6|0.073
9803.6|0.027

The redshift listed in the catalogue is 1.50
